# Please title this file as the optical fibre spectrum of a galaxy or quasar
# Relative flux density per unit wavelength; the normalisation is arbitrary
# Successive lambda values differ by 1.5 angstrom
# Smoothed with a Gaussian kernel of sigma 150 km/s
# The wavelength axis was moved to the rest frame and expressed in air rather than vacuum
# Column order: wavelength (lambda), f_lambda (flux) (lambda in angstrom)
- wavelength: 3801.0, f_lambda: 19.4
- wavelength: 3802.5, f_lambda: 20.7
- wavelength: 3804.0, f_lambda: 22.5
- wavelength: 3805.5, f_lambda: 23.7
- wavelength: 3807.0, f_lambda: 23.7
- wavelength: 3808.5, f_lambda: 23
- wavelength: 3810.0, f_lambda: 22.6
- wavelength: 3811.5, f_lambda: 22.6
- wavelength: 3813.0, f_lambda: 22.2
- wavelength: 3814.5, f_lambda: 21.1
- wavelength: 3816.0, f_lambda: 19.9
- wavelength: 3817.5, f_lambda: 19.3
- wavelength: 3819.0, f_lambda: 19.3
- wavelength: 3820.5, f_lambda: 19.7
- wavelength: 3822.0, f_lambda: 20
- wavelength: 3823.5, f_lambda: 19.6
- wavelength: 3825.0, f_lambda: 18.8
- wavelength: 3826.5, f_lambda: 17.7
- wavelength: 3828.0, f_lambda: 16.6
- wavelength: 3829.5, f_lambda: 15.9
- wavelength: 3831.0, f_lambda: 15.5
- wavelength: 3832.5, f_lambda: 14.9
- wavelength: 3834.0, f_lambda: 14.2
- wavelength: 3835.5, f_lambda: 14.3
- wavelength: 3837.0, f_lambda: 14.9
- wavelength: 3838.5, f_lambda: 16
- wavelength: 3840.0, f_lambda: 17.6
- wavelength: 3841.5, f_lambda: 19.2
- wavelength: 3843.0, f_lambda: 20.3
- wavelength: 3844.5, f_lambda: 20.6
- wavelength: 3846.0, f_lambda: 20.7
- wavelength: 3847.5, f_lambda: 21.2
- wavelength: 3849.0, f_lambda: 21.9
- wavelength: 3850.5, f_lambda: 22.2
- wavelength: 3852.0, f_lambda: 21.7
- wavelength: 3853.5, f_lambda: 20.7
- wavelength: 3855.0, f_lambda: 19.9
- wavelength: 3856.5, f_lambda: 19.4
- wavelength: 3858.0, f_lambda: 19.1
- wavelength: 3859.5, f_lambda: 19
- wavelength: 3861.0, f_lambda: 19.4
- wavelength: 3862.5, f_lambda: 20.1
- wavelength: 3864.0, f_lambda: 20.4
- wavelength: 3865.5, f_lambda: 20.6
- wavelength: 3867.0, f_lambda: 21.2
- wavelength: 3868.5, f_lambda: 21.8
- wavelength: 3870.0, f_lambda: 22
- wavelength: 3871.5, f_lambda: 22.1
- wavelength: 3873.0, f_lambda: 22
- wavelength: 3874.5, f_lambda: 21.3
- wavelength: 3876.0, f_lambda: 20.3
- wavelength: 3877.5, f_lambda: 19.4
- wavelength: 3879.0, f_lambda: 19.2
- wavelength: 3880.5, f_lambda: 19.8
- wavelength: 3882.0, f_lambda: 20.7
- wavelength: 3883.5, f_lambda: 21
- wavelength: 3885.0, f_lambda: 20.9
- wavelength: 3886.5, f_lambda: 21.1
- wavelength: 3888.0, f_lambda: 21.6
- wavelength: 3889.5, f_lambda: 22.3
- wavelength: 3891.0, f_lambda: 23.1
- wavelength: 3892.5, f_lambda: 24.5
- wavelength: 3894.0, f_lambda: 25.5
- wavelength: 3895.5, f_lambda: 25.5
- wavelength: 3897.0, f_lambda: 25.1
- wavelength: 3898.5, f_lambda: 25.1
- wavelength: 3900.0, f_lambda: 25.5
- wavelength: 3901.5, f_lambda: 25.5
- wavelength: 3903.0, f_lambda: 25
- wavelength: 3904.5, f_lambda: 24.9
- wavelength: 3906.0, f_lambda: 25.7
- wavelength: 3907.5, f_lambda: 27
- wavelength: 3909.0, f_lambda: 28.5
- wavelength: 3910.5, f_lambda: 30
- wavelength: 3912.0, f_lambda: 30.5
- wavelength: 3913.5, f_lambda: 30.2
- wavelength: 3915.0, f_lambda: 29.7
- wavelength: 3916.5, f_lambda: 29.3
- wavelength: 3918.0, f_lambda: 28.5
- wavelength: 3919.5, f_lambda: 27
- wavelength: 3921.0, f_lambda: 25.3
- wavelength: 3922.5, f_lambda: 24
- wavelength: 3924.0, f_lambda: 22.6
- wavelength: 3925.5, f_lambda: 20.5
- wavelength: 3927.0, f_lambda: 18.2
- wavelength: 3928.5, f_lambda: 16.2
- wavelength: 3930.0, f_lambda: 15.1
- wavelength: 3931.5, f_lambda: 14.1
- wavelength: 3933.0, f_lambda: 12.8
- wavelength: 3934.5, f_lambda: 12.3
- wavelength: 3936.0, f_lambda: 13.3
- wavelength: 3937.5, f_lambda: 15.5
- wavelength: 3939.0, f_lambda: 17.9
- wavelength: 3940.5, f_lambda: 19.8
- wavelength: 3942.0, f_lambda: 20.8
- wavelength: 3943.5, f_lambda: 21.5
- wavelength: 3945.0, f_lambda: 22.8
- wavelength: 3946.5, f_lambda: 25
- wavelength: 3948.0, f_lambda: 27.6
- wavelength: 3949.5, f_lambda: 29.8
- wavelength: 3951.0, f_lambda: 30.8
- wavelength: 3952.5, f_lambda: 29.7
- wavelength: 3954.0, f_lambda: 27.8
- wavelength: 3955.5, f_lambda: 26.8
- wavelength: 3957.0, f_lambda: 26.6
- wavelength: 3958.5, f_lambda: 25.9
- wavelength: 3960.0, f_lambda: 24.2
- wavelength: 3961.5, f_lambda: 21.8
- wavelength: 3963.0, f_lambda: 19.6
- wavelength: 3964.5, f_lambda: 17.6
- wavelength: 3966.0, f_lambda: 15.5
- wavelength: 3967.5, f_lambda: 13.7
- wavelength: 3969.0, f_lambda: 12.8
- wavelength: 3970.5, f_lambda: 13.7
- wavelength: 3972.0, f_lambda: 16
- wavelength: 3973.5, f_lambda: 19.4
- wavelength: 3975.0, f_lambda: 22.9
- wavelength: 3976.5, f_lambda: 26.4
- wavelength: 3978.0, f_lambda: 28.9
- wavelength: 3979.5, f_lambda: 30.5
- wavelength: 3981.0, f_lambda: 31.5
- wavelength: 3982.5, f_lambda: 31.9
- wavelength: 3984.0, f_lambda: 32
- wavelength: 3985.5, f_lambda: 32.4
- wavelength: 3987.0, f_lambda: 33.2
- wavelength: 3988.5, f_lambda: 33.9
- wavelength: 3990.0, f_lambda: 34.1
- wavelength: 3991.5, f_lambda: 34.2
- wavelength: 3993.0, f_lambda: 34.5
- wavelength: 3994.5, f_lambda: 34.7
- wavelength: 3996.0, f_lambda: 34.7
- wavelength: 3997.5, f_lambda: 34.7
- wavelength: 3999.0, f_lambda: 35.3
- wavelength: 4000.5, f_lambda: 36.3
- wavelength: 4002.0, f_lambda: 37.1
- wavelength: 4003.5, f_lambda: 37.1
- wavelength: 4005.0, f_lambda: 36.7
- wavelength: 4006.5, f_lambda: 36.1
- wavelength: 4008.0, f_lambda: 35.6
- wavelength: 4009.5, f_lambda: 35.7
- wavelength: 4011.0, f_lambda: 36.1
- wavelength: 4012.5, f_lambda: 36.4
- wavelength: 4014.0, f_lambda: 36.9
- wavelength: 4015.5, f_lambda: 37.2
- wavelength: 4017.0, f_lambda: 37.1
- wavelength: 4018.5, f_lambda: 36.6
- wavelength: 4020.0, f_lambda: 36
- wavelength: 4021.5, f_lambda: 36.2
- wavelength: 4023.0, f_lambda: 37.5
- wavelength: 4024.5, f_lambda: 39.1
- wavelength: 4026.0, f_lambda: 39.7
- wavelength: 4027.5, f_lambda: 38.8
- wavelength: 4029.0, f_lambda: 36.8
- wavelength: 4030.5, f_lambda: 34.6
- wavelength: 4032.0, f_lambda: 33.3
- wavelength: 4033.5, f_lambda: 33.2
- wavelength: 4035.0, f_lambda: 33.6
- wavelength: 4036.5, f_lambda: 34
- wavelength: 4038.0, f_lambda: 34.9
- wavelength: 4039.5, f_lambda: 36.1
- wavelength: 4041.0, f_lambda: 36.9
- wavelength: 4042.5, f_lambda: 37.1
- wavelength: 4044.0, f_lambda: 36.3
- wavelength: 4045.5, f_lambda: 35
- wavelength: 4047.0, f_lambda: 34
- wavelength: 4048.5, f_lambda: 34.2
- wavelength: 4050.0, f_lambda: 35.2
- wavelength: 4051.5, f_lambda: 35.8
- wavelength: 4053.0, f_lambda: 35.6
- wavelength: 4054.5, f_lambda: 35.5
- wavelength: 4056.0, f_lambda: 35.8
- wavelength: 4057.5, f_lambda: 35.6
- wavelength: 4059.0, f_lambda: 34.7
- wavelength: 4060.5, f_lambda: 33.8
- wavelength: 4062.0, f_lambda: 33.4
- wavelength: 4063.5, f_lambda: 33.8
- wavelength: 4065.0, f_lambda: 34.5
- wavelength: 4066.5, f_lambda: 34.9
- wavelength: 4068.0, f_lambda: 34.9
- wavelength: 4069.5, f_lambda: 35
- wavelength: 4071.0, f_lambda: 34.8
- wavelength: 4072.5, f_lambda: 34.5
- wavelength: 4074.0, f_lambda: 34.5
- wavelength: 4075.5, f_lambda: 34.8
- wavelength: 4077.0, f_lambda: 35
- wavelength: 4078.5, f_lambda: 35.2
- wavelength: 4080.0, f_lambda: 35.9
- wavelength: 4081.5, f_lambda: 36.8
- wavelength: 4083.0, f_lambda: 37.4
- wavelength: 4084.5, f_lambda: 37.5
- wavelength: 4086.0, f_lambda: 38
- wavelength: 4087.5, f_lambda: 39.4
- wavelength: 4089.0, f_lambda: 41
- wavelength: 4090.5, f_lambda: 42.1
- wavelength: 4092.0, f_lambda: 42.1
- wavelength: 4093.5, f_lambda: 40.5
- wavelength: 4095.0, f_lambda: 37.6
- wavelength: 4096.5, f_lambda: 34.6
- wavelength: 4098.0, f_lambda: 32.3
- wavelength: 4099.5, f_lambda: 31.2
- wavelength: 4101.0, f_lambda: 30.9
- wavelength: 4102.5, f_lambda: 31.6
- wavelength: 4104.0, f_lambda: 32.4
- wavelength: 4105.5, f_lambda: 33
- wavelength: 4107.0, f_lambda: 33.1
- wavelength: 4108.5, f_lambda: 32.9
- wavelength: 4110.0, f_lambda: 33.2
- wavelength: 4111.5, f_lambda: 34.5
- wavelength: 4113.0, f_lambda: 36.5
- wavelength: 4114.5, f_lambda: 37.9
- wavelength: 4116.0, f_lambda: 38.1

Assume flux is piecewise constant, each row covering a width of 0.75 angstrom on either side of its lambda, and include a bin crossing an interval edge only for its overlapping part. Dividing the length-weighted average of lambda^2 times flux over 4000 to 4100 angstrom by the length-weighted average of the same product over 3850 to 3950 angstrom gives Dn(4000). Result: 1.7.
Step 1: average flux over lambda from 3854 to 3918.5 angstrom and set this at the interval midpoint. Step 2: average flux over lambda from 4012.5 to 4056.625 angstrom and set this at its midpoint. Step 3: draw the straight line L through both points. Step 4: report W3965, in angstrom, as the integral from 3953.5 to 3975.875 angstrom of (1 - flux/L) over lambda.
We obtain 7.23 angstrom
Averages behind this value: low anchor 23.3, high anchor 36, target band 20.2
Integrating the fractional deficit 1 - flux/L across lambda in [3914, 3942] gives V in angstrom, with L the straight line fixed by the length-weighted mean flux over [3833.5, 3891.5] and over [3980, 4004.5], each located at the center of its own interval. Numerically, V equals 7.0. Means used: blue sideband 20.1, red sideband 34.2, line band 20.2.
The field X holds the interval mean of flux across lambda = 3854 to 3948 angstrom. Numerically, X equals 22.1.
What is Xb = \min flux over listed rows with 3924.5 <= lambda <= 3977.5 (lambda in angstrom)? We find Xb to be 12.3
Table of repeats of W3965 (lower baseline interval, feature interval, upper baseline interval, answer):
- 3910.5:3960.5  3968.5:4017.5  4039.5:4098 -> -4.8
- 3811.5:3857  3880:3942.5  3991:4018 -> 8.7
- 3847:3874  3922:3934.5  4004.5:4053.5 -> 4.4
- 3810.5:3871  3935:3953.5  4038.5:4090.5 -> 2.9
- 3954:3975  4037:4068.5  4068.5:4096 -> -2.2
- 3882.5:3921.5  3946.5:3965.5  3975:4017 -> 3.1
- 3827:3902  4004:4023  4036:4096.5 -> -2.6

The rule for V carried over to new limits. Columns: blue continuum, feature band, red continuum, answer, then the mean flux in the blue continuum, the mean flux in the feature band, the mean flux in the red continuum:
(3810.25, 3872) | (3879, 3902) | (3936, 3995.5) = -1.4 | 19.4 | 23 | 25.1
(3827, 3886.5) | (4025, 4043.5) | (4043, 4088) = -1.6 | 19.4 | 35.8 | 35.4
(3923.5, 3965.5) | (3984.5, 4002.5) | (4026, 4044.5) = -3.4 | 21.3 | 34.5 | 35.6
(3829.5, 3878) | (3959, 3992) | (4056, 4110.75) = 3.8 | 19.4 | 24.8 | 35.4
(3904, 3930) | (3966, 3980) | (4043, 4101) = 4.4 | 25.5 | 20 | 35.8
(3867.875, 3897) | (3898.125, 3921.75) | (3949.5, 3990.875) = -4.6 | 21.9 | 27.4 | 25.3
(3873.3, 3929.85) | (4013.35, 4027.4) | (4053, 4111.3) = -2.7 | 24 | 37.4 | 35.4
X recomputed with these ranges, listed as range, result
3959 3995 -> 25.6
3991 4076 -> 35.6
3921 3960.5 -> 21.7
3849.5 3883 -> 20.6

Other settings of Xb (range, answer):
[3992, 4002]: 34.5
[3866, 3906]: 19.2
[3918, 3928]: 18.2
